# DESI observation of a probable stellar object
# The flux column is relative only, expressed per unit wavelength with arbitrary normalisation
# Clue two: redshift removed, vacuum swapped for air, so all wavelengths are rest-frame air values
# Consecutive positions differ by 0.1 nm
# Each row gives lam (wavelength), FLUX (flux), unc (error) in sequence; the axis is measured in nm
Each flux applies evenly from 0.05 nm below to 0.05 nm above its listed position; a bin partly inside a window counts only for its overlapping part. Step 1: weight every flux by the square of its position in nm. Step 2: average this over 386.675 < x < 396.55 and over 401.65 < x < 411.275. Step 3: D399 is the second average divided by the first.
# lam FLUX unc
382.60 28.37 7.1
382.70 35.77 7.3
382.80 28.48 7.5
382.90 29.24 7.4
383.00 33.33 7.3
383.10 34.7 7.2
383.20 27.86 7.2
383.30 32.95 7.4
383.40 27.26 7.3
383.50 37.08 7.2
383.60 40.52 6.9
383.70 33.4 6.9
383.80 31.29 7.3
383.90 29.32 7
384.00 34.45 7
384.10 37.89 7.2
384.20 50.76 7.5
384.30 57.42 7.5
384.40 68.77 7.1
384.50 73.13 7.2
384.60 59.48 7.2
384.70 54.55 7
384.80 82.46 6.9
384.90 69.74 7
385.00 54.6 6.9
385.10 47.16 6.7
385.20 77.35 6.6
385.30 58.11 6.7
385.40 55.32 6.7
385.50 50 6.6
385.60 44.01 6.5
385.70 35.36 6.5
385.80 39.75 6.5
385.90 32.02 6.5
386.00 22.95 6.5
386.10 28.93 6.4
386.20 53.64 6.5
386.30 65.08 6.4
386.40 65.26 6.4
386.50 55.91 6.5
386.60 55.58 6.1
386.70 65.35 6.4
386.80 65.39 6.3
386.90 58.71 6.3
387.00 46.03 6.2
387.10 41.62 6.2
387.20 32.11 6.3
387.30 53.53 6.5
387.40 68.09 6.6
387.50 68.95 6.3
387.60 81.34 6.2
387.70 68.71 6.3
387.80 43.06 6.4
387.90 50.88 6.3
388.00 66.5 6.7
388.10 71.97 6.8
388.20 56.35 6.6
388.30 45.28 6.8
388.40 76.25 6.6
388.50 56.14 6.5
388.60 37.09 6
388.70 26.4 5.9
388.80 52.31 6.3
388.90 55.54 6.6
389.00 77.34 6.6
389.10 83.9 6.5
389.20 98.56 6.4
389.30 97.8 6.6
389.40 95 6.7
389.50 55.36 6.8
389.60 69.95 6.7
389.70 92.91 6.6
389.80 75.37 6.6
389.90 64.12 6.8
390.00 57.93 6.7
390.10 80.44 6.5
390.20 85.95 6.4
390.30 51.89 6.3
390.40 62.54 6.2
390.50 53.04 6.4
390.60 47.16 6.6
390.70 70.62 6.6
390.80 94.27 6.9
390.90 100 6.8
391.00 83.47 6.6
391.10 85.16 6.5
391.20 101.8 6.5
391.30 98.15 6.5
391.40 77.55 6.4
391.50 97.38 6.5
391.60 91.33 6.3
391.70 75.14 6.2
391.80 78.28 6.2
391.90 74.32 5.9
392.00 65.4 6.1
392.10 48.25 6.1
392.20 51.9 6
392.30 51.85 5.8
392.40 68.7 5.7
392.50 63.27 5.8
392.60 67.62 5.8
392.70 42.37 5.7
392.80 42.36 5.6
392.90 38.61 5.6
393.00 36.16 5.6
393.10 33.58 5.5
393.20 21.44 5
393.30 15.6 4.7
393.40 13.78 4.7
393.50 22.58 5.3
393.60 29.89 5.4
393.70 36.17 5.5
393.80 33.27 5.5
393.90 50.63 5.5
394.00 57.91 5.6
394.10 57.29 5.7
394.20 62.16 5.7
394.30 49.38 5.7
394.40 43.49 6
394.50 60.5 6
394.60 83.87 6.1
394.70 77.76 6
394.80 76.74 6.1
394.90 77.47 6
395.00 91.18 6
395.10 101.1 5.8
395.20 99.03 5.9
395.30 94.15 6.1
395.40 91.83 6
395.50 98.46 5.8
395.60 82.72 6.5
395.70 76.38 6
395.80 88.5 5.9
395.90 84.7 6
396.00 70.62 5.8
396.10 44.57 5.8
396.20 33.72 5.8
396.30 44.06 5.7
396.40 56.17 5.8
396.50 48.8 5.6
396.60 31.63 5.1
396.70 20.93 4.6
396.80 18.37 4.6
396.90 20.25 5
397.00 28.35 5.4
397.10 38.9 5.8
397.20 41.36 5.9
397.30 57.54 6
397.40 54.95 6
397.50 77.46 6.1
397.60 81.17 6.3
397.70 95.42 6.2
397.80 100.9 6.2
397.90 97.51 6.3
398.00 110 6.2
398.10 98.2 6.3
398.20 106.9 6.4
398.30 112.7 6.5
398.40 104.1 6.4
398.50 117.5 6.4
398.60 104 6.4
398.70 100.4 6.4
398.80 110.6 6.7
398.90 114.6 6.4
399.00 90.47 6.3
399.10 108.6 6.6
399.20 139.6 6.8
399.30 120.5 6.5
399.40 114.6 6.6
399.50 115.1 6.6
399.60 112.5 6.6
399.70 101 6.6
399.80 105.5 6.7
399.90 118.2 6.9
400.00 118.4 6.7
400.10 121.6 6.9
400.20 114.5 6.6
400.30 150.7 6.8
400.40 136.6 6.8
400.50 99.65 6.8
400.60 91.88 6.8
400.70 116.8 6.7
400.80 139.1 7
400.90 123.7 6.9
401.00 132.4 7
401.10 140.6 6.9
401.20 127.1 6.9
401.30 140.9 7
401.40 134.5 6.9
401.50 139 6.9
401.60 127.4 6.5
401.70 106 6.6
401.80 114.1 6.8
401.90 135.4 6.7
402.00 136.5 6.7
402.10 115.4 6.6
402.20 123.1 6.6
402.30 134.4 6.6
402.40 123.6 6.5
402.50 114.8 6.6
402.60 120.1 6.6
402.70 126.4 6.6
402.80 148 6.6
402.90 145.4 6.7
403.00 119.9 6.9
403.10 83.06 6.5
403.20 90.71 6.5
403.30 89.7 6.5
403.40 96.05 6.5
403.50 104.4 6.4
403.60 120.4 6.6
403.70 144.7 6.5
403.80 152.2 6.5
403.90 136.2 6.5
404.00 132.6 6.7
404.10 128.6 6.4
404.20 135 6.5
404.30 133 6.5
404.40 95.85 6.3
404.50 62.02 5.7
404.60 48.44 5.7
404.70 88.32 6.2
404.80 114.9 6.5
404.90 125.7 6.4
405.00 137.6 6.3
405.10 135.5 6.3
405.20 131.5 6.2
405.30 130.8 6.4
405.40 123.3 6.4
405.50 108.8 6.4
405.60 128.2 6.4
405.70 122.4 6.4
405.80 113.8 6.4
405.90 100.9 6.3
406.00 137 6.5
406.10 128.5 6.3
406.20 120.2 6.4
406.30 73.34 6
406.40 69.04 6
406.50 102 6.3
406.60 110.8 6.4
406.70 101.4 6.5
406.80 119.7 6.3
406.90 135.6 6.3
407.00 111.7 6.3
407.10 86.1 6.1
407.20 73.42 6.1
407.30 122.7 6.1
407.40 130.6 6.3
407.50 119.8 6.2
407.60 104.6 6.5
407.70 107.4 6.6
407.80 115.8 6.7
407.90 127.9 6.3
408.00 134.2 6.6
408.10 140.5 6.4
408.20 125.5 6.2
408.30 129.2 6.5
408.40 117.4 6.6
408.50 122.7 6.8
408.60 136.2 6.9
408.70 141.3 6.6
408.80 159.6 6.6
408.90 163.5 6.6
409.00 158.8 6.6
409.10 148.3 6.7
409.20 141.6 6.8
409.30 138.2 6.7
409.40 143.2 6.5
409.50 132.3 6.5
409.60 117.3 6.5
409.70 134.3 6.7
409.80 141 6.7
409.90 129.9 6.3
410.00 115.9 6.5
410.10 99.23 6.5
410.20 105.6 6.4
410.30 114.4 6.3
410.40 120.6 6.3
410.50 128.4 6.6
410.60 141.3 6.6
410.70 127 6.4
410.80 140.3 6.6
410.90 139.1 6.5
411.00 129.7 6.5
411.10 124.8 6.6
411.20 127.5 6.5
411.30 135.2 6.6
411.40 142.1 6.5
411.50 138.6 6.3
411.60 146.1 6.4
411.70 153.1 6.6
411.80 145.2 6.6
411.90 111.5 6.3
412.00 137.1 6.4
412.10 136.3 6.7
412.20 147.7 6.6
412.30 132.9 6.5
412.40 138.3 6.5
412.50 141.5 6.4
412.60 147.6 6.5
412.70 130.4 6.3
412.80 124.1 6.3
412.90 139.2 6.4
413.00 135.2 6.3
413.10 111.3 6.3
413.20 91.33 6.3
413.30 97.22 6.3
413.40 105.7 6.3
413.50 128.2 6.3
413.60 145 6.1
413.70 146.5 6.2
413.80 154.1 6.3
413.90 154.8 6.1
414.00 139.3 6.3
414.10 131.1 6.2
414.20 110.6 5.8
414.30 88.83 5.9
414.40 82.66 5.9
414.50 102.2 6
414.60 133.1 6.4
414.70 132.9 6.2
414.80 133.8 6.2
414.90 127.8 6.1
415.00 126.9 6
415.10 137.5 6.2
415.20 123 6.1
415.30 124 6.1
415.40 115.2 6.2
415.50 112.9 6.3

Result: 2.0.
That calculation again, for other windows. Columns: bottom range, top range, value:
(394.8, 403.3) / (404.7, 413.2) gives 1.33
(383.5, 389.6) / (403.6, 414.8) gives 2.49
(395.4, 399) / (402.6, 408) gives 1.61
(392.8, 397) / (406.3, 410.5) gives 2.38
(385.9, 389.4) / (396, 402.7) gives 1.80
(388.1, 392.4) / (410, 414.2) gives 2.04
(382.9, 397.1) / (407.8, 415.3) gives 2.50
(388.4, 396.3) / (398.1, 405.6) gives 1.89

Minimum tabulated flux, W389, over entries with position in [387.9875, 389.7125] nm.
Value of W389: 26.4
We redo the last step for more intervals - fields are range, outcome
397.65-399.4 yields 90.47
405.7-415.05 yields 69.04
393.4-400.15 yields 18.37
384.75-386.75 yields 22.95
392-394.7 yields 13.78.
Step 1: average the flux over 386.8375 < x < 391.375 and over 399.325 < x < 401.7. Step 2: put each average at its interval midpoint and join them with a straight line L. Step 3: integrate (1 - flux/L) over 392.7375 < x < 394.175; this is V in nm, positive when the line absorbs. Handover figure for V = 0.86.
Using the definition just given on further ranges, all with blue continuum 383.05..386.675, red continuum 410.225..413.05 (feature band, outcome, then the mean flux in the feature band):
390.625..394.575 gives 0.71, 58.8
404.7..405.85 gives -0.09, 123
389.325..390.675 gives -0.10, 69.2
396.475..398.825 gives 0.42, 74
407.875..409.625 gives -0.18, 138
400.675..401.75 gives -0.31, 130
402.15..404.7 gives -0.19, 116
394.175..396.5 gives 0.25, 73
